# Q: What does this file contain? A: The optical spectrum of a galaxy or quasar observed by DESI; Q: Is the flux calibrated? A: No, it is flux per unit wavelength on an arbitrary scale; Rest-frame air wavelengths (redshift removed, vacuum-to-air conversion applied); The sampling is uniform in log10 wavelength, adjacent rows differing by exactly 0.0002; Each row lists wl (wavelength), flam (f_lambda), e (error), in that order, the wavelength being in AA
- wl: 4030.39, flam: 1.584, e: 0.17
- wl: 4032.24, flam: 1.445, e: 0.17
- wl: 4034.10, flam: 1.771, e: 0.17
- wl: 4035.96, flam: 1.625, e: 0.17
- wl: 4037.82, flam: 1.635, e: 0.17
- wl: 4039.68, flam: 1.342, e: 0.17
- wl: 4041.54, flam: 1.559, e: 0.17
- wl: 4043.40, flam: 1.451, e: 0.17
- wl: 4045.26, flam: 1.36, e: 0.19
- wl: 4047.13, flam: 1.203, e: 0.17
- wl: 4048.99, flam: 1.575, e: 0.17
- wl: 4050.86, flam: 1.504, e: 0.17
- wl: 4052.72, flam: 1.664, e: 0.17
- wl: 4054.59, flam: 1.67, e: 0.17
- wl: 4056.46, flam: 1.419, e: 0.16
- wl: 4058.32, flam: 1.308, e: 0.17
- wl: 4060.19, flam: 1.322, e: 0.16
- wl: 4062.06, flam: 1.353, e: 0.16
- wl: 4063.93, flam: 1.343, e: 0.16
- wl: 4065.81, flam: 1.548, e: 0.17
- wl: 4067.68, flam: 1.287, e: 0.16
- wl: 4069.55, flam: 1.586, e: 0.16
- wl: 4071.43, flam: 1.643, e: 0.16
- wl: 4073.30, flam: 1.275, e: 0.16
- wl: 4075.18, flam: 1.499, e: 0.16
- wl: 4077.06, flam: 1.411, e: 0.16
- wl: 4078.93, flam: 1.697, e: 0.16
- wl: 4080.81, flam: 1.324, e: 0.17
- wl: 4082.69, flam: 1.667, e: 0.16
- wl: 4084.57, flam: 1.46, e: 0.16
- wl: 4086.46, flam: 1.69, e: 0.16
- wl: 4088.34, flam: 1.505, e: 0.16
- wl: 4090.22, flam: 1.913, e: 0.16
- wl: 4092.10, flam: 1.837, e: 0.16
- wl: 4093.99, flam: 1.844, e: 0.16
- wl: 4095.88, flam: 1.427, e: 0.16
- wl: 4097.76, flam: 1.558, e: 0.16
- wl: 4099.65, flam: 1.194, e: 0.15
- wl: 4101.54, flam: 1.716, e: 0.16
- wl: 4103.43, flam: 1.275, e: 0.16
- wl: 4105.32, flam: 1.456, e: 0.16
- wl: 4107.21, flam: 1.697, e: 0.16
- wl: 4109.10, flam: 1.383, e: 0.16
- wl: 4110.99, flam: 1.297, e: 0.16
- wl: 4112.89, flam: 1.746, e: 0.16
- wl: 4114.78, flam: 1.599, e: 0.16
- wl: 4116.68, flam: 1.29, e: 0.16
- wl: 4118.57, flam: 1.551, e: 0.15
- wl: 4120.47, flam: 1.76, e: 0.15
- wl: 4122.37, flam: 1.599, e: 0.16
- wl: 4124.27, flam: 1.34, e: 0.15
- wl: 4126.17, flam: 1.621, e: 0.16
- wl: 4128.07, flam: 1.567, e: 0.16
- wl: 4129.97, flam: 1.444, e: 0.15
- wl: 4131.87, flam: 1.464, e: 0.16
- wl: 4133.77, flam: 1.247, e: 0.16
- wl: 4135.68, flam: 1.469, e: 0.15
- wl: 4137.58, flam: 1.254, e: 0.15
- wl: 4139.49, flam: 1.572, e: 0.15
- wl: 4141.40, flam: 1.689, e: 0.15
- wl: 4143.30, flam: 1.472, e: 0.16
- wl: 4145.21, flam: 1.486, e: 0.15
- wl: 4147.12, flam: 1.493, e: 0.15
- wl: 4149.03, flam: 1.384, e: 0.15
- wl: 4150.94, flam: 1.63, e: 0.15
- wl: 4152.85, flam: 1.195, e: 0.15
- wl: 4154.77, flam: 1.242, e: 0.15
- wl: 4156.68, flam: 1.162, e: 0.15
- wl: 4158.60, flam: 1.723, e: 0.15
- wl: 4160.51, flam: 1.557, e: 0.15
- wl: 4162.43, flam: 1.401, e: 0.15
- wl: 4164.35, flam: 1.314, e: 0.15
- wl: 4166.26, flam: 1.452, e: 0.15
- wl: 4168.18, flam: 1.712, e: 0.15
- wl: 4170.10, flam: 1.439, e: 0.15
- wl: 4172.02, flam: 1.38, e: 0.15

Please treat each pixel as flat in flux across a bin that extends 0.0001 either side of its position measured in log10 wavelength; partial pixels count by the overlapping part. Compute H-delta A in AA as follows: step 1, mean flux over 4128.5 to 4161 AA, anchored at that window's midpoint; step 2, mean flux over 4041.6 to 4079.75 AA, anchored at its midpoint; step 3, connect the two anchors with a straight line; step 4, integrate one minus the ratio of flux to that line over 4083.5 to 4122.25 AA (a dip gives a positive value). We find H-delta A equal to -3.0 AA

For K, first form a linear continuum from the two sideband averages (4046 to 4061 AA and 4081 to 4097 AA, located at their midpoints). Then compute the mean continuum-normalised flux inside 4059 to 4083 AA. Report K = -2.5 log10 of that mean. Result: 0.07 mag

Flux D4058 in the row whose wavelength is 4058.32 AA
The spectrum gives 1.308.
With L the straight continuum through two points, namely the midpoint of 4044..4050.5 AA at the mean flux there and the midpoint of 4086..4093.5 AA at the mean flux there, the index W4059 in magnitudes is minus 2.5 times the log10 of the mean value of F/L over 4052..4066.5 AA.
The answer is 0.03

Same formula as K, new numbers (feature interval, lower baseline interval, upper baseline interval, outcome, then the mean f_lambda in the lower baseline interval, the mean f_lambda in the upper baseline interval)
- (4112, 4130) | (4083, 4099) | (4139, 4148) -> 0.021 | 1.65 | 1.54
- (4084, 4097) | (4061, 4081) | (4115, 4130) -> -0.130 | 1.46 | 1.53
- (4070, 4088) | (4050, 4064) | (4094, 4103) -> -0.029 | 1.45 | 1.5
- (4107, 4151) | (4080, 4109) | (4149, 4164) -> -0.013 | 1.57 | 1.41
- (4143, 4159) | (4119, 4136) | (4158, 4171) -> 0.074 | 1.5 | 1.51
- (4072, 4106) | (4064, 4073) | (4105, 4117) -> -0.035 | 1.48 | 1.51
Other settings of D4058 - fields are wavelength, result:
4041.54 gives 1.559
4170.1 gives 1.439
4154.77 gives 1.242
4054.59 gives 1.67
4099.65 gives 1.194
